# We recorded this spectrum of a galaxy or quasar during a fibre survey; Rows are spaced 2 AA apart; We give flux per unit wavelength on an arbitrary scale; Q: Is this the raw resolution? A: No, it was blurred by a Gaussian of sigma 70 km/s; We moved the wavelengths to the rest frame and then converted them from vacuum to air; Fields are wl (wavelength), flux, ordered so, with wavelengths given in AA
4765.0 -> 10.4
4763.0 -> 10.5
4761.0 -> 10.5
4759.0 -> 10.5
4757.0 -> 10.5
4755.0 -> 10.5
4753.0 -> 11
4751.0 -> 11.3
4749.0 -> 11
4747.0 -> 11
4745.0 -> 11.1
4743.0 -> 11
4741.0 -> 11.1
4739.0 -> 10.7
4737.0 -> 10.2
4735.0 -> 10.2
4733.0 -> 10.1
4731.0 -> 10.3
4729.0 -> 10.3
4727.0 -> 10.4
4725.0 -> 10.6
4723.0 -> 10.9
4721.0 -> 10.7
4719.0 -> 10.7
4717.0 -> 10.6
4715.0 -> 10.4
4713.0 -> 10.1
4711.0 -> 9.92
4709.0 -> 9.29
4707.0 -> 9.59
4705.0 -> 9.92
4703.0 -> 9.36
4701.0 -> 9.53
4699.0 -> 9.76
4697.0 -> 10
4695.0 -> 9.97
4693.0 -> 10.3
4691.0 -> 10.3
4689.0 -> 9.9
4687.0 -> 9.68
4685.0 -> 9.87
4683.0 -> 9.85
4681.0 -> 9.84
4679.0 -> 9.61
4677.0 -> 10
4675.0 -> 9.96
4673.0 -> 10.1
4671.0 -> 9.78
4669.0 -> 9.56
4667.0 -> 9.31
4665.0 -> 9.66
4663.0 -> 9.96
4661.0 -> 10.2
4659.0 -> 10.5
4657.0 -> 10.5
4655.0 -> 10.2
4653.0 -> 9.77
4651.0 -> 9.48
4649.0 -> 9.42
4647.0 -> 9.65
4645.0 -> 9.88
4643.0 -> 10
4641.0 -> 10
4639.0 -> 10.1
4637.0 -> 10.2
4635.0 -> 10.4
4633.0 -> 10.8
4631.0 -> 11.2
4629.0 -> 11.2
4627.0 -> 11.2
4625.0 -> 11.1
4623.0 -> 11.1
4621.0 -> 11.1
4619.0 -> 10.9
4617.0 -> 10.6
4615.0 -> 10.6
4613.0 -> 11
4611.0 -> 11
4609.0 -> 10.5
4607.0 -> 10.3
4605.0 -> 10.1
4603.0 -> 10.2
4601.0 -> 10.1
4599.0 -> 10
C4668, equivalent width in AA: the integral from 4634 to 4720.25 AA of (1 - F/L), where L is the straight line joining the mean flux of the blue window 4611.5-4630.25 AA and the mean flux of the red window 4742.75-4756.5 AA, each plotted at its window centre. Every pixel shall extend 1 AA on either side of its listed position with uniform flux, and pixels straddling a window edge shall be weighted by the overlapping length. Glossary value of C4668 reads 8.2 AA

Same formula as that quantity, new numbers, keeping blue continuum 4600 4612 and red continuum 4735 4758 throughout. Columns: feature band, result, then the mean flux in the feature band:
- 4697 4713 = 1.5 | 9.68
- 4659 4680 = 1.4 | 9.85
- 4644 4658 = 0.9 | 9.84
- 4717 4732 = 0.3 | 10.6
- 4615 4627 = -0.6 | 10.9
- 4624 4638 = -0.6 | 10.9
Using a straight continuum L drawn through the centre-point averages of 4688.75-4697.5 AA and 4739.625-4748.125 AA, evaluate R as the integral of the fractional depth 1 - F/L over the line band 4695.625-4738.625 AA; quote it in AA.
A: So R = 1.7 AA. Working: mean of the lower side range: 10.1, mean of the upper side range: 11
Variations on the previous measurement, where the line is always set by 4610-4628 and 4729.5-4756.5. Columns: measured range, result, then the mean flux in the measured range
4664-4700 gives 3.2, 9.86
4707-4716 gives 0.7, 9.89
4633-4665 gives 2.5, 10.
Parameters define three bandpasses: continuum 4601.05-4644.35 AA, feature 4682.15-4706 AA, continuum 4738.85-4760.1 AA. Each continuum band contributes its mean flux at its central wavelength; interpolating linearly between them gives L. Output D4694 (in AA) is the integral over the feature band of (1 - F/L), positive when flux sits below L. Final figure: 2.0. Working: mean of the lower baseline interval 10.6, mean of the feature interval 9.87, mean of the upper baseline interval 10.9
